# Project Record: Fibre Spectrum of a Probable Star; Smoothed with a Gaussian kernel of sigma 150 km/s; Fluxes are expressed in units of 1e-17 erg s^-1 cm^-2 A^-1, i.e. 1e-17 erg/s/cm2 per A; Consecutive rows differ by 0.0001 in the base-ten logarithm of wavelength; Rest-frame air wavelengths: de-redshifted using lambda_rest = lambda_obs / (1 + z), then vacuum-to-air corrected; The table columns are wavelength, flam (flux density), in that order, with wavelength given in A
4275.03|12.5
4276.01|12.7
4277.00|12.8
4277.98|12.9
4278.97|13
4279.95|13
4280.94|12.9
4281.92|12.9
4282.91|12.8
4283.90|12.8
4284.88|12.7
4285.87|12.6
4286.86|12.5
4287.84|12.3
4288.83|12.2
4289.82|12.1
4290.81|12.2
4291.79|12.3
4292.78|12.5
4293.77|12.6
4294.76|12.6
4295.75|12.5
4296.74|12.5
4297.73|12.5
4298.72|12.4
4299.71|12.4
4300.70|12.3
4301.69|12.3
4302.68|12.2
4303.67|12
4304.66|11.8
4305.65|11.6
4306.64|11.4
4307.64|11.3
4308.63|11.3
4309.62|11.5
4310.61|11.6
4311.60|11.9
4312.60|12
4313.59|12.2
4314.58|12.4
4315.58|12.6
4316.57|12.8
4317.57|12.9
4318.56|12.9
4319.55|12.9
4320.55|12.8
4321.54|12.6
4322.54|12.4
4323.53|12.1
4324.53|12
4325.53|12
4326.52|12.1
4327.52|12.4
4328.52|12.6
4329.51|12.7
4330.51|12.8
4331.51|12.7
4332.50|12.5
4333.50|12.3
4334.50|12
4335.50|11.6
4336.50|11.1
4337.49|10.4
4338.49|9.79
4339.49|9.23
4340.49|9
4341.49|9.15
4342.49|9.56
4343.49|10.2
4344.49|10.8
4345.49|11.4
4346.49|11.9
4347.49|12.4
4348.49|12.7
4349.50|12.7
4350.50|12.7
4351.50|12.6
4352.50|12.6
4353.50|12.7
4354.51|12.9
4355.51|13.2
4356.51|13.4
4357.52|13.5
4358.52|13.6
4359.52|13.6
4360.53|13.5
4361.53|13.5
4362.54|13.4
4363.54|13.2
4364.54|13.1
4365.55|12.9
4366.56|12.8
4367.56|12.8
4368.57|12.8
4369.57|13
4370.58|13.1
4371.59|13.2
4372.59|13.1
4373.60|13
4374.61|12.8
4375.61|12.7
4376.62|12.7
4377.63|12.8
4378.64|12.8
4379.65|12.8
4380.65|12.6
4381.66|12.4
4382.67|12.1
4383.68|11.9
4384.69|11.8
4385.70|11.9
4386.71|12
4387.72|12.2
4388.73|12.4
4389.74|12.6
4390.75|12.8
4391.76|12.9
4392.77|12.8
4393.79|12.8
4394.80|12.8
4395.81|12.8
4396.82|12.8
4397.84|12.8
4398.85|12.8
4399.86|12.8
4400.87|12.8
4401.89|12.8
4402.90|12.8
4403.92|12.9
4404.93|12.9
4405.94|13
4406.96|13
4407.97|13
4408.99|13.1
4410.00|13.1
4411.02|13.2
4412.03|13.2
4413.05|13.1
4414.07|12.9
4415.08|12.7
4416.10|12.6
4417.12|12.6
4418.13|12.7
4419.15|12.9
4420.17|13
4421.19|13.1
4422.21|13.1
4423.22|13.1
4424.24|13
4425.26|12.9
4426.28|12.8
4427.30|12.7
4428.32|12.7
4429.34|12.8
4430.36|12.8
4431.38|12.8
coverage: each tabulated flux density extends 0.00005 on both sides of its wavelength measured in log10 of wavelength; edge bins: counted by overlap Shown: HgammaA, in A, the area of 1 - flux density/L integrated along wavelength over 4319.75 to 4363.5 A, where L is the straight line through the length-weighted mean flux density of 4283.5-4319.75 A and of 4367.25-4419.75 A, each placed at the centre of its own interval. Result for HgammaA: 1.3 A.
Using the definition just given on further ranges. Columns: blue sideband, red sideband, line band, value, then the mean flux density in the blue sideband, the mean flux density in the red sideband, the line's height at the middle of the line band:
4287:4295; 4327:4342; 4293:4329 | -1.06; 12.4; 11.3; 11.9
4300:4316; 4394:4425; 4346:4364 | -0.92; 11.9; 12.9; 12.4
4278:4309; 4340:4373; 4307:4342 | 1.58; 12.3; 12.5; 12.4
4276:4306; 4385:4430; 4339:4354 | 1.57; 12.5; 12.8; 12.6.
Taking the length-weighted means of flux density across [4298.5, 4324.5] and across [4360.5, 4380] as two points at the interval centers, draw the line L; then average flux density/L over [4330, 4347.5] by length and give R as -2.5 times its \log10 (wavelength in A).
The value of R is 0.14 mag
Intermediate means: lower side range 12.2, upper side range 13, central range 11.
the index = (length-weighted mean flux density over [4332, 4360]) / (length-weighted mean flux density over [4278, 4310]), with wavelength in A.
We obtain 0.96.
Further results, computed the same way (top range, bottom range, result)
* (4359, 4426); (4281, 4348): 1.07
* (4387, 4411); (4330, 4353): 1.12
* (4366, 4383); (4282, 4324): 1.04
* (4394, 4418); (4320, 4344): 1.12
